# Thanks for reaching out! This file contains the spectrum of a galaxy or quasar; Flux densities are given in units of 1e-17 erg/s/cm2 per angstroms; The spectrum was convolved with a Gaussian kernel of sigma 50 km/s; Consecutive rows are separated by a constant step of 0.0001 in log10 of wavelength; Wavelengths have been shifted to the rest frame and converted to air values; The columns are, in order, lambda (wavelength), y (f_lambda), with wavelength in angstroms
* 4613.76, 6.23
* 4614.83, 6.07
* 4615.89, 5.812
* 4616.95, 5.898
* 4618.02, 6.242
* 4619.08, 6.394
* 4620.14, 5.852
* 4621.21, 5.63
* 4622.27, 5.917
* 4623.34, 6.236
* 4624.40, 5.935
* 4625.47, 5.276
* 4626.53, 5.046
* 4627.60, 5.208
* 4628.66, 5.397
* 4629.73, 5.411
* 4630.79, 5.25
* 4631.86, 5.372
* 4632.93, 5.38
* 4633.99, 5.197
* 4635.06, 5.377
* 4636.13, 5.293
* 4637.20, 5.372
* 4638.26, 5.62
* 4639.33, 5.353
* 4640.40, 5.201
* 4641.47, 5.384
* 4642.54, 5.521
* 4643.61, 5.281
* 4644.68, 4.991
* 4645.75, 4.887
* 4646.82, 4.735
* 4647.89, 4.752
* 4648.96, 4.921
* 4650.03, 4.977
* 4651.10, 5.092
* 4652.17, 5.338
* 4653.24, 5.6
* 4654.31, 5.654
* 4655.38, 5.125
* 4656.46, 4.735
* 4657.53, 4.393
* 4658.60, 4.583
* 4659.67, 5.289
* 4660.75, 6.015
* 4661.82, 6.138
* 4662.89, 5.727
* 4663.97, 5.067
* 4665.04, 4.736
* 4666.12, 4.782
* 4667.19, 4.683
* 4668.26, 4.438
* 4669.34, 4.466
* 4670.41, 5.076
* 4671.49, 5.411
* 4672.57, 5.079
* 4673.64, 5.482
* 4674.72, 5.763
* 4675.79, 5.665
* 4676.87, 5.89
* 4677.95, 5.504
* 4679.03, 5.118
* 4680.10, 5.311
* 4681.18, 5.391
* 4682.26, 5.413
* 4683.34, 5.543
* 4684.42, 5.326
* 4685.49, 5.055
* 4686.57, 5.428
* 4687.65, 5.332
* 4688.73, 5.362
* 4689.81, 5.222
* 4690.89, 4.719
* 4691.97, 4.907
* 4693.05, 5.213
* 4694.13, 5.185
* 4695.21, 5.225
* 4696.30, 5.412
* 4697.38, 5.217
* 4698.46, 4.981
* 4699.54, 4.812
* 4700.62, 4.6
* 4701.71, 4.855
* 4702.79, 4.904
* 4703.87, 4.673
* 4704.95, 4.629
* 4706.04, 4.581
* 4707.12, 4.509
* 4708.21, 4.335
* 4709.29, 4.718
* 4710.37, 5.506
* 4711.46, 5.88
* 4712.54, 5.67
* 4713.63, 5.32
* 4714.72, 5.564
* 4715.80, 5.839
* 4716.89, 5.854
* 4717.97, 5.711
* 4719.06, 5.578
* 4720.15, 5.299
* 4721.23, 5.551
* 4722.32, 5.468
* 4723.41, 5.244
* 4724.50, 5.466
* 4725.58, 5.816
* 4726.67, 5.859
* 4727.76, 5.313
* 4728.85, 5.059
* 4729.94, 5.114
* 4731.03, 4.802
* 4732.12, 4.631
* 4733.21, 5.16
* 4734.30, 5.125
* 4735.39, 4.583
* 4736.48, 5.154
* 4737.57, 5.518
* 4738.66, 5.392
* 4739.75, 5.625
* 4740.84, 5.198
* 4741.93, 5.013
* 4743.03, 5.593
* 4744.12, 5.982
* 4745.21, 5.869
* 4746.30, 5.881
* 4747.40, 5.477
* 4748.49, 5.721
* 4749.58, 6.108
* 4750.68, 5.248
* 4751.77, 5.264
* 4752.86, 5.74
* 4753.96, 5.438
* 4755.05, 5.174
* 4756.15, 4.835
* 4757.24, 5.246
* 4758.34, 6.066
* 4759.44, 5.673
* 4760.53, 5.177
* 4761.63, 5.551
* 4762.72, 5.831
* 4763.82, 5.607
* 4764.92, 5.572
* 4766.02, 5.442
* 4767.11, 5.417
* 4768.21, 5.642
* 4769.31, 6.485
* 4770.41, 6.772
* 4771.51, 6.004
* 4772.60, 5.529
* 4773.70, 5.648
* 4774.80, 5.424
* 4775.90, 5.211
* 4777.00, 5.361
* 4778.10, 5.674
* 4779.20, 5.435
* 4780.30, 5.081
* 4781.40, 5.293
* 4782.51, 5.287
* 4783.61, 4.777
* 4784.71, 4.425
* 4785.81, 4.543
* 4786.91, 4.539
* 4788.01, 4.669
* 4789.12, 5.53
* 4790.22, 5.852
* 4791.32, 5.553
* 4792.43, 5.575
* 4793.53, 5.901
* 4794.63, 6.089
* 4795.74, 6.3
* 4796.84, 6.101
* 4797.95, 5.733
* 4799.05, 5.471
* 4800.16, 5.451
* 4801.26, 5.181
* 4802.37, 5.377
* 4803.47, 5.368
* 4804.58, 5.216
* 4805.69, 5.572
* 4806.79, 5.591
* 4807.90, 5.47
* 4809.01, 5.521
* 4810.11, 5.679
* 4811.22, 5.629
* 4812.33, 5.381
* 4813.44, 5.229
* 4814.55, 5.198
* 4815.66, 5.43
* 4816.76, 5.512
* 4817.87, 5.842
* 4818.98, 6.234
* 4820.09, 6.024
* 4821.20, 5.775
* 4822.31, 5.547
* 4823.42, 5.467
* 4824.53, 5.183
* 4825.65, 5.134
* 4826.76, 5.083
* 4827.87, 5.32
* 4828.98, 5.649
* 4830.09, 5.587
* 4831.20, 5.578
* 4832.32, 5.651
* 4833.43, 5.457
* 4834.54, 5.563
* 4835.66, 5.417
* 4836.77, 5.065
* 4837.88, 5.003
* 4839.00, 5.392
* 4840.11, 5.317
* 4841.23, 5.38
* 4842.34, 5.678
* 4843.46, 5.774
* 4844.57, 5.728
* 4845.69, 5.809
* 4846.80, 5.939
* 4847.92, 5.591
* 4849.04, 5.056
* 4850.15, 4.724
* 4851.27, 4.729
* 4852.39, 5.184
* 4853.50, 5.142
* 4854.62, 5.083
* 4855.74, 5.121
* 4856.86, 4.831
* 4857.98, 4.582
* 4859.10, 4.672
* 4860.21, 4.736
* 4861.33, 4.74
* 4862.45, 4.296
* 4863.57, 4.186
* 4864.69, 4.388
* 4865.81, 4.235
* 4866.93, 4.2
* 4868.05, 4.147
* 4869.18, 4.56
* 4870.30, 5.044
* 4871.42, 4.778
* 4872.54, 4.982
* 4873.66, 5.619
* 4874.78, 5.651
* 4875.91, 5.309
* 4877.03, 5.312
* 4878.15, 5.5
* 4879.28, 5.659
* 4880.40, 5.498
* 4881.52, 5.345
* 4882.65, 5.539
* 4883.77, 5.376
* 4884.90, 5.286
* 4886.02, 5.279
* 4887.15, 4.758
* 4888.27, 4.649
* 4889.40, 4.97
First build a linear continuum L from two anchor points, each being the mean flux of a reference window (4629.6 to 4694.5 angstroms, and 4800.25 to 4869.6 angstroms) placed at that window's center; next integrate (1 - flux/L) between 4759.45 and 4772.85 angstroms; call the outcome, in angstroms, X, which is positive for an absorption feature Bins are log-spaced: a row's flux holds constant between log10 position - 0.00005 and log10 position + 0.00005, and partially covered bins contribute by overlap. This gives -1.3 angstroms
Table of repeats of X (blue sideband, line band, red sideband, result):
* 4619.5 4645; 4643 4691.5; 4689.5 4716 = 0.5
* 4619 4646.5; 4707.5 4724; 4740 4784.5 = 0.2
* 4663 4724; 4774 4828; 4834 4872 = -4.0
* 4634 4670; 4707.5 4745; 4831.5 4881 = -1.6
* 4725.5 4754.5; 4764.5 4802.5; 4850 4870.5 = -2.8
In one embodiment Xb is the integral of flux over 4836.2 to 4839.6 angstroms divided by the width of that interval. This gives 5.17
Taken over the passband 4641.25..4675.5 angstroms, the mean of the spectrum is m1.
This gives 5.13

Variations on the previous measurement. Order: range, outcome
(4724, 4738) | 5.2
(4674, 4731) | 5.26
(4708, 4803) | 5.46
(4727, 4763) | 5.38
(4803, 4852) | 5.46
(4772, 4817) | 5.41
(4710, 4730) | 5.54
